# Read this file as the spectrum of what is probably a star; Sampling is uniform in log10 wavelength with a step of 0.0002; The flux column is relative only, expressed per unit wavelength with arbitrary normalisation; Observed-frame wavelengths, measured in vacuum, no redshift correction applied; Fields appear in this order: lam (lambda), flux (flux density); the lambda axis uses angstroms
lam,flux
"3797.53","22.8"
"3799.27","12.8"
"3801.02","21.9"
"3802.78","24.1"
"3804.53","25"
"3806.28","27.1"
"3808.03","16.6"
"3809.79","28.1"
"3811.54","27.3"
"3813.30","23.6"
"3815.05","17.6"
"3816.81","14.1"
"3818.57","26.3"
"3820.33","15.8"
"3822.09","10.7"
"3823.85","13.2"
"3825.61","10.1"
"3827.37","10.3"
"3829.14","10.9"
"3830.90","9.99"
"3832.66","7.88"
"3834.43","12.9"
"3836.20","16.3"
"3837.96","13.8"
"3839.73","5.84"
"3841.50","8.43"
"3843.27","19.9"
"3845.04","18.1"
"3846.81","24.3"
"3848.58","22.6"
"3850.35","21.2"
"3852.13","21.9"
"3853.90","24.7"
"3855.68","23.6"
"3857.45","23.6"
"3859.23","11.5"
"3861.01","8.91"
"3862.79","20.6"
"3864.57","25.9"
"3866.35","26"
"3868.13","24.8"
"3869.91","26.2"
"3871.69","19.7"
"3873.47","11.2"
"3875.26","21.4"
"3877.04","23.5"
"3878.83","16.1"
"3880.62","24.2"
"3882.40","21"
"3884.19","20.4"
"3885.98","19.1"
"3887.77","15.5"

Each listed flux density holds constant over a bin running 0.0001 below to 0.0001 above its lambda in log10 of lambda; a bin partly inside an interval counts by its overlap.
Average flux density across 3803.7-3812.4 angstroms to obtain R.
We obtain 24.8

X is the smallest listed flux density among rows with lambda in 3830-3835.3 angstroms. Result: 7.88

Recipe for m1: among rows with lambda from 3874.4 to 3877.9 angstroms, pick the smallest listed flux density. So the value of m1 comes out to 21.4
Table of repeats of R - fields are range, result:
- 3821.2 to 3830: 11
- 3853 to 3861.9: 18.5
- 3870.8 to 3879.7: 18.4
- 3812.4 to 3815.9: 20.7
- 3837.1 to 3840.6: 9.8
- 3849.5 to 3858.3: 23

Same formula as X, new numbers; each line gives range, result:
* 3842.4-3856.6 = 18.1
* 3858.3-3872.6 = 8.91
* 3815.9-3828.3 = 10.1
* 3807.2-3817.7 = 14.1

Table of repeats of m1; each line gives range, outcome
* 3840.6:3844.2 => 8.43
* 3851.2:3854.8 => 21.9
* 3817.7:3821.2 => 15.8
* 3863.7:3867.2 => 25.9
